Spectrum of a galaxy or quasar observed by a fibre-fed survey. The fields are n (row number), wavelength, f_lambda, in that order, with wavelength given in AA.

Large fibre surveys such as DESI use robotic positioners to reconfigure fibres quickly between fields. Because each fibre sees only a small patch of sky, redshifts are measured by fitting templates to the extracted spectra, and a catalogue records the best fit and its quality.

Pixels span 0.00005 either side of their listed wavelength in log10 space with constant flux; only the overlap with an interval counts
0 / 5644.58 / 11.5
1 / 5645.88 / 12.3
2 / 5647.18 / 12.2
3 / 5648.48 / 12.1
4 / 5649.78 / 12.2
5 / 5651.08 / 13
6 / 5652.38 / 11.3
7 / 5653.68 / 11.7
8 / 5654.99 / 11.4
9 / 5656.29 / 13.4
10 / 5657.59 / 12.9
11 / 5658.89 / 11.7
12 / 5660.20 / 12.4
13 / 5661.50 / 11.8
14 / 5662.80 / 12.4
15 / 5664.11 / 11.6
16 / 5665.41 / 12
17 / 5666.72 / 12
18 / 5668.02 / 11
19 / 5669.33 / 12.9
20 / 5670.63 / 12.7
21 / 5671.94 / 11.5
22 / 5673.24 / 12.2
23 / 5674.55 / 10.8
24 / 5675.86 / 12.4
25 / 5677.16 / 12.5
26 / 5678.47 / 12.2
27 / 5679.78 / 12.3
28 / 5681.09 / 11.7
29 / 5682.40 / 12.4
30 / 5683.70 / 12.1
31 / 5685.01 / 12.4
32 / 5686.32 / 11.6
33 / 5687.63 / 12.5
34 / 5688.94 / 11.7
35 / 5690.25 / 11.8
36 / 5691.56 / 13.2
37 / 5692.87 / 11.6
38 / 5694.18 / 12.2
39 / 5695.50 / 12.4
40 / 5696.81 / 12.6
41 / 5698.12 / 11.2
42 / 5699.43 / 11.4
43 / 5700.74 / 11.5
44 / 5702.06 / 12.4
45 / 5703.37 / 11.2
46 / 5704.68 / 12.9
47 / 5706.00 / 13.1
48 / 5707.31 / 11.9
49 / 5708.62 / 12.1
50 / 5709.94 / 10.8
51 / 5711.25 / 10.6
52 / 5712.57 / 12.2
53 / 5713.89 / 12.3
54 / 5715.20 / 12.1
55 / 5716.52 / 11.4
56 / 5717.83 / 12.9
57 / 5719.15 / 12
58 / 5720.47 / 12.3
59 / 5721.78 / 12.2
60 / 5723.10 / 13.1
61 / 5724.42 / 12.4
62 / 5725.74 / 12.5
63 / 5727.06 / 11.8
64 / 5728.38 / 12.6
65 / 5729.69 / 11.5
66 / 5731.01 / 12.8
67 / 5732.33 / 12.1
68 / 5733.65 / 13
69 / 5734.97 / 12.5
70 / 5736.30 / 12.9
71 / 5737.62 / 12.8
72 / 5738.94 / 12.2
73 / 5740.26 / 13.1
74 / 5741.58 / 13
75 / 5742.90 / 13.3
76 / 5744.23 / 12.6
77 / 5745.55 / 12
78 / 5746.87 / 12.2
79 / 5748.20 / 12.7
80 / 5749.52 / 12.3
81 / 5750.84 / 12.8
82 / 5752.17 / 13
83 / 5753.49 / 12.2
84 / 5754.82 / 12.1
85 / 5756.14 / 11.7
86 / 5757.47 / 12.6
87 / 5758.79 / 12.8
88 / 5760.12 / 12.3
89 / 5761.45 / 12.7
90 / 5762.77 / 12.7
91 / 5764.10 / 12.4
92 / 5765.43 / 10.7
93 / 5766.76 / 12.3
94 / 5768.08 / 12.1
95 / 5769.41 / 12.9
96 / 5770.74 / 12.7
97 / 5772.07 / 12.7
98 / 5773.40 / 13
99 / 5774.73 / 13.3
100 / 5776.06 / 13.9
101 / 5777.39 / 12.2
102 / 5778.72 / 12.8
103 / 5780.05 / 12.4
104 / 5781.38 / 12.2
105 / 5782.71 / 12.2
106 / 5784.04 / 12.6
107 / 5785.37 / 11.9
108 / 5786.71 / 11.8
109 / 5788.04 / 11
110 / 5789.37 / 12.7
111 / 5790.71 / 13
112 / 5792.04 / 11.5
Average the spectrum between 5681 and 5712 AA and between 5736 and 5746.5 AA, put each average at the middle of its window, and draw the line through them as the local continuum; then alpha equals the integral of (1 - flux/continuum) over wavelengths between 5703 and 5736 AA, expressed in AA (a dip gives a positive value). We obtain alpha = 0.5 AA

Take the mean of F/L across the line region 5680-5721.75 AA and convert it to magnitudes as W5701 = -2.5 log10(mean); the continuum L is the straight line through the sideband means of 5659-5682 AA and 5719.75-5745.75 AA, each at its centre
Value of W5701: 0.02 mag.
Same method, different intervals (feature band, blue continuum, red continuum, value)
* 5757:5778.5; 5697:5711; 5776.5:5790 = -0.039 mag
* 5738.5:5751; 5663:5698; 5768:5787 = -0.017 mag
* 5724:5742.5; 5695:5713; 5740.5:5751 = -0.011 mag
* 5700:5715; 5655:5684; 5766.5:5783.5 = 0.037 mag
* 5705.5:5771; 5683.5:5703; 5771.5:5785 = 0.004 mag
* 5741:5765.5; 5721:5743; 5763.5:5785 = 0.007 mag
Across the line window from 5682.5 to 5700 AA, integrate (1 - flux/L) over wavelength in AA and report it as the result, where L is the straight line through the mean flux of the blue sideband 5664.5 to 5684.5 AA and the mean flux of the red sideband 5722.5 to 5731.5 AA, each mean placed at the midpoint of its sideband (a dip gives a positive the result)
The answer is 0.12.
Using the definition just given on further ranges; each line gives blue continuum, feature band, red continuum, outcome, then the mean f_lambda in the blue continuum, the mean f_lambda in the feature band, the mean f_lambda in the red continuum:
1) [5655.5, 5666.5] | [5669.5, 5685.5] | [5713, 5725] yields 0.19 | 12.3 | 12.1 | 12.3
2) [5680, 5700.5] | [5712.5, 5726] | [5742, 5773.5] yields -0.10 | 12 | 12.3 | 12.4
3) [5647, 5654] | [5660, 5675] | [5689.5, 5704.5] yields 0.14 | 12.1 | 11.9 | 12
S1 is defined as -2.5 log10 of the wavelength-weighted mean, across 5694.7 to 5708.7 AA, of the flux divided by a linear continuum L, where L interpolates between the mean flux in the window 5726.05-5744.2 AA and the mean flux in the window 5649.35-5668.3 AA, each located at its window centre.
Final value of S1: 0.03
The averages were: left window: 12.1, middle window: 12.1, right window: 12.6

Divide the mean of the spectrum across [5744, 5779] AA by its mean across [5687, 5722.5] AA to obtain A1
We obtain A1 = 1.04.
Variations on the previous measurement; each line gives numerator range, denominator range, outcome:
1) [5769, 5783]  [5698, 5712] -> 1.09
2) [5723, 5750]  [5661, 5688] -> 1.04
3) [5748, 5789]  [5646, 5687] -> 1.03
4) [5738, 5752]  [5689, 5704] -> 1.06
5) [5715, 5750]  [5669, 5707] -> 1.03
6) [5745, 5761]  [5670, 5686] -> 1.03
